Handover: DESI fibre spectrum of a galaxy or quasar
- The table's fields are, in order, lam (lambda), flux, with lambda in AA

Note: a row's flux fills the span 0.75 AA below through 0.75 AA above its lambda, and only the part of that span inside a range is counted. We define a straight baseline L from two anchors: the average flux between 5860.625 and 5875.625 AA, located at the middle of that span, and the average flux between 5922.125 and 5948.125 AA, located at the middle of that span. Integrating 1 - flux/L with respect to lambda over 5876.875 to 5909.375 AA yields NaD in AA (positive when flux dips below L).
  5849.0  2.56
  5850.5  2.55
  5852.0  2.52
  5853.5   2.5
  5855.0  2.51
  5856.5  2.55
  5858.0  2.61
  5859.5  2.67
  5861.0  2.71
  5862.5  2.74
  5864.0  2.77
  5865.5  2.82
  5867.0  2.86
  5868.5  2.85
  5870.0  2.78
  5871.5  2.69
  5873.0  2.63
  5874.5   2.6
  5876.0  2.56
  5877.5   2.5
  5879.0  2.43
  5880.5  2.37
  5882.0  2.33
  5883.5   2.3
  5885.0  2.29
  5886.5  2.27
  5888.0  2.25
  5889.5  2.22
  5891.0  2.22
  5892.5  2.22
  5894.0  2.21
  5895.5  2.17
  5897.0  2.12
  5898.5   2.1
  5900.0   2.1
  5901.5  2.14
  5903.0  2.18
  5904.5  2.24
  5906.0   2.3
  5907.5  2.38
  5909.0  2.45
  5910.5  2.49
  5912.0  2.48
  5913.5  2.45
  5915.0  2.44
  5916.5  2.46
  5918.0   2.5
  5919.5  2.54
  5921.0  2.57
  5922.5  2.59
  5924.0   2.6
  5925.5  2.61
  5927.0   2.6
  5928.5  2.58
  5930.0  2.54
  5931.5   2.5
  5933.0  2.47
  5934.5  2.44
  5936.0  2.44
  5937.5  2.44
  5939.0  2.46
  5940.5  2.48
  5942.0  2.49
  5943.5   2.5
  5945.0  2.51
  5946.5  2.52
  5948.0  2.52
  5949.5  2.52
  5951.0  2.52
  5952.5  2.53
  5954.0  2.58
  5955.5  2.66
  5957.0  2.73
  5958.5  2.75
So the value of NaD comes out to 4.9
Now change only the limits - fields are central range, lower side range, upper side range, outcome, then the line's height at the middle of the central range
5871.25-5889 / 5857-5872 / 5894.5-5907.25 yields 0.6 AA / 2.5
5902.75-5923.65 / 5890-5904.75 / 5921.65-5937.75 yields -0.9 AA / 2.35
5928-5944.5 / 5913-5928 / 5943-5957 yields 0.4 AA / 2.54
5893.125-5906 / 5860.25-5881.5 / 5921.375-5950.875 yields 2.1 AA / 2.6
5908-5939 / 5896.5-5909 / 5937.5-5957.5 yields -1.9 AA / 2.36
